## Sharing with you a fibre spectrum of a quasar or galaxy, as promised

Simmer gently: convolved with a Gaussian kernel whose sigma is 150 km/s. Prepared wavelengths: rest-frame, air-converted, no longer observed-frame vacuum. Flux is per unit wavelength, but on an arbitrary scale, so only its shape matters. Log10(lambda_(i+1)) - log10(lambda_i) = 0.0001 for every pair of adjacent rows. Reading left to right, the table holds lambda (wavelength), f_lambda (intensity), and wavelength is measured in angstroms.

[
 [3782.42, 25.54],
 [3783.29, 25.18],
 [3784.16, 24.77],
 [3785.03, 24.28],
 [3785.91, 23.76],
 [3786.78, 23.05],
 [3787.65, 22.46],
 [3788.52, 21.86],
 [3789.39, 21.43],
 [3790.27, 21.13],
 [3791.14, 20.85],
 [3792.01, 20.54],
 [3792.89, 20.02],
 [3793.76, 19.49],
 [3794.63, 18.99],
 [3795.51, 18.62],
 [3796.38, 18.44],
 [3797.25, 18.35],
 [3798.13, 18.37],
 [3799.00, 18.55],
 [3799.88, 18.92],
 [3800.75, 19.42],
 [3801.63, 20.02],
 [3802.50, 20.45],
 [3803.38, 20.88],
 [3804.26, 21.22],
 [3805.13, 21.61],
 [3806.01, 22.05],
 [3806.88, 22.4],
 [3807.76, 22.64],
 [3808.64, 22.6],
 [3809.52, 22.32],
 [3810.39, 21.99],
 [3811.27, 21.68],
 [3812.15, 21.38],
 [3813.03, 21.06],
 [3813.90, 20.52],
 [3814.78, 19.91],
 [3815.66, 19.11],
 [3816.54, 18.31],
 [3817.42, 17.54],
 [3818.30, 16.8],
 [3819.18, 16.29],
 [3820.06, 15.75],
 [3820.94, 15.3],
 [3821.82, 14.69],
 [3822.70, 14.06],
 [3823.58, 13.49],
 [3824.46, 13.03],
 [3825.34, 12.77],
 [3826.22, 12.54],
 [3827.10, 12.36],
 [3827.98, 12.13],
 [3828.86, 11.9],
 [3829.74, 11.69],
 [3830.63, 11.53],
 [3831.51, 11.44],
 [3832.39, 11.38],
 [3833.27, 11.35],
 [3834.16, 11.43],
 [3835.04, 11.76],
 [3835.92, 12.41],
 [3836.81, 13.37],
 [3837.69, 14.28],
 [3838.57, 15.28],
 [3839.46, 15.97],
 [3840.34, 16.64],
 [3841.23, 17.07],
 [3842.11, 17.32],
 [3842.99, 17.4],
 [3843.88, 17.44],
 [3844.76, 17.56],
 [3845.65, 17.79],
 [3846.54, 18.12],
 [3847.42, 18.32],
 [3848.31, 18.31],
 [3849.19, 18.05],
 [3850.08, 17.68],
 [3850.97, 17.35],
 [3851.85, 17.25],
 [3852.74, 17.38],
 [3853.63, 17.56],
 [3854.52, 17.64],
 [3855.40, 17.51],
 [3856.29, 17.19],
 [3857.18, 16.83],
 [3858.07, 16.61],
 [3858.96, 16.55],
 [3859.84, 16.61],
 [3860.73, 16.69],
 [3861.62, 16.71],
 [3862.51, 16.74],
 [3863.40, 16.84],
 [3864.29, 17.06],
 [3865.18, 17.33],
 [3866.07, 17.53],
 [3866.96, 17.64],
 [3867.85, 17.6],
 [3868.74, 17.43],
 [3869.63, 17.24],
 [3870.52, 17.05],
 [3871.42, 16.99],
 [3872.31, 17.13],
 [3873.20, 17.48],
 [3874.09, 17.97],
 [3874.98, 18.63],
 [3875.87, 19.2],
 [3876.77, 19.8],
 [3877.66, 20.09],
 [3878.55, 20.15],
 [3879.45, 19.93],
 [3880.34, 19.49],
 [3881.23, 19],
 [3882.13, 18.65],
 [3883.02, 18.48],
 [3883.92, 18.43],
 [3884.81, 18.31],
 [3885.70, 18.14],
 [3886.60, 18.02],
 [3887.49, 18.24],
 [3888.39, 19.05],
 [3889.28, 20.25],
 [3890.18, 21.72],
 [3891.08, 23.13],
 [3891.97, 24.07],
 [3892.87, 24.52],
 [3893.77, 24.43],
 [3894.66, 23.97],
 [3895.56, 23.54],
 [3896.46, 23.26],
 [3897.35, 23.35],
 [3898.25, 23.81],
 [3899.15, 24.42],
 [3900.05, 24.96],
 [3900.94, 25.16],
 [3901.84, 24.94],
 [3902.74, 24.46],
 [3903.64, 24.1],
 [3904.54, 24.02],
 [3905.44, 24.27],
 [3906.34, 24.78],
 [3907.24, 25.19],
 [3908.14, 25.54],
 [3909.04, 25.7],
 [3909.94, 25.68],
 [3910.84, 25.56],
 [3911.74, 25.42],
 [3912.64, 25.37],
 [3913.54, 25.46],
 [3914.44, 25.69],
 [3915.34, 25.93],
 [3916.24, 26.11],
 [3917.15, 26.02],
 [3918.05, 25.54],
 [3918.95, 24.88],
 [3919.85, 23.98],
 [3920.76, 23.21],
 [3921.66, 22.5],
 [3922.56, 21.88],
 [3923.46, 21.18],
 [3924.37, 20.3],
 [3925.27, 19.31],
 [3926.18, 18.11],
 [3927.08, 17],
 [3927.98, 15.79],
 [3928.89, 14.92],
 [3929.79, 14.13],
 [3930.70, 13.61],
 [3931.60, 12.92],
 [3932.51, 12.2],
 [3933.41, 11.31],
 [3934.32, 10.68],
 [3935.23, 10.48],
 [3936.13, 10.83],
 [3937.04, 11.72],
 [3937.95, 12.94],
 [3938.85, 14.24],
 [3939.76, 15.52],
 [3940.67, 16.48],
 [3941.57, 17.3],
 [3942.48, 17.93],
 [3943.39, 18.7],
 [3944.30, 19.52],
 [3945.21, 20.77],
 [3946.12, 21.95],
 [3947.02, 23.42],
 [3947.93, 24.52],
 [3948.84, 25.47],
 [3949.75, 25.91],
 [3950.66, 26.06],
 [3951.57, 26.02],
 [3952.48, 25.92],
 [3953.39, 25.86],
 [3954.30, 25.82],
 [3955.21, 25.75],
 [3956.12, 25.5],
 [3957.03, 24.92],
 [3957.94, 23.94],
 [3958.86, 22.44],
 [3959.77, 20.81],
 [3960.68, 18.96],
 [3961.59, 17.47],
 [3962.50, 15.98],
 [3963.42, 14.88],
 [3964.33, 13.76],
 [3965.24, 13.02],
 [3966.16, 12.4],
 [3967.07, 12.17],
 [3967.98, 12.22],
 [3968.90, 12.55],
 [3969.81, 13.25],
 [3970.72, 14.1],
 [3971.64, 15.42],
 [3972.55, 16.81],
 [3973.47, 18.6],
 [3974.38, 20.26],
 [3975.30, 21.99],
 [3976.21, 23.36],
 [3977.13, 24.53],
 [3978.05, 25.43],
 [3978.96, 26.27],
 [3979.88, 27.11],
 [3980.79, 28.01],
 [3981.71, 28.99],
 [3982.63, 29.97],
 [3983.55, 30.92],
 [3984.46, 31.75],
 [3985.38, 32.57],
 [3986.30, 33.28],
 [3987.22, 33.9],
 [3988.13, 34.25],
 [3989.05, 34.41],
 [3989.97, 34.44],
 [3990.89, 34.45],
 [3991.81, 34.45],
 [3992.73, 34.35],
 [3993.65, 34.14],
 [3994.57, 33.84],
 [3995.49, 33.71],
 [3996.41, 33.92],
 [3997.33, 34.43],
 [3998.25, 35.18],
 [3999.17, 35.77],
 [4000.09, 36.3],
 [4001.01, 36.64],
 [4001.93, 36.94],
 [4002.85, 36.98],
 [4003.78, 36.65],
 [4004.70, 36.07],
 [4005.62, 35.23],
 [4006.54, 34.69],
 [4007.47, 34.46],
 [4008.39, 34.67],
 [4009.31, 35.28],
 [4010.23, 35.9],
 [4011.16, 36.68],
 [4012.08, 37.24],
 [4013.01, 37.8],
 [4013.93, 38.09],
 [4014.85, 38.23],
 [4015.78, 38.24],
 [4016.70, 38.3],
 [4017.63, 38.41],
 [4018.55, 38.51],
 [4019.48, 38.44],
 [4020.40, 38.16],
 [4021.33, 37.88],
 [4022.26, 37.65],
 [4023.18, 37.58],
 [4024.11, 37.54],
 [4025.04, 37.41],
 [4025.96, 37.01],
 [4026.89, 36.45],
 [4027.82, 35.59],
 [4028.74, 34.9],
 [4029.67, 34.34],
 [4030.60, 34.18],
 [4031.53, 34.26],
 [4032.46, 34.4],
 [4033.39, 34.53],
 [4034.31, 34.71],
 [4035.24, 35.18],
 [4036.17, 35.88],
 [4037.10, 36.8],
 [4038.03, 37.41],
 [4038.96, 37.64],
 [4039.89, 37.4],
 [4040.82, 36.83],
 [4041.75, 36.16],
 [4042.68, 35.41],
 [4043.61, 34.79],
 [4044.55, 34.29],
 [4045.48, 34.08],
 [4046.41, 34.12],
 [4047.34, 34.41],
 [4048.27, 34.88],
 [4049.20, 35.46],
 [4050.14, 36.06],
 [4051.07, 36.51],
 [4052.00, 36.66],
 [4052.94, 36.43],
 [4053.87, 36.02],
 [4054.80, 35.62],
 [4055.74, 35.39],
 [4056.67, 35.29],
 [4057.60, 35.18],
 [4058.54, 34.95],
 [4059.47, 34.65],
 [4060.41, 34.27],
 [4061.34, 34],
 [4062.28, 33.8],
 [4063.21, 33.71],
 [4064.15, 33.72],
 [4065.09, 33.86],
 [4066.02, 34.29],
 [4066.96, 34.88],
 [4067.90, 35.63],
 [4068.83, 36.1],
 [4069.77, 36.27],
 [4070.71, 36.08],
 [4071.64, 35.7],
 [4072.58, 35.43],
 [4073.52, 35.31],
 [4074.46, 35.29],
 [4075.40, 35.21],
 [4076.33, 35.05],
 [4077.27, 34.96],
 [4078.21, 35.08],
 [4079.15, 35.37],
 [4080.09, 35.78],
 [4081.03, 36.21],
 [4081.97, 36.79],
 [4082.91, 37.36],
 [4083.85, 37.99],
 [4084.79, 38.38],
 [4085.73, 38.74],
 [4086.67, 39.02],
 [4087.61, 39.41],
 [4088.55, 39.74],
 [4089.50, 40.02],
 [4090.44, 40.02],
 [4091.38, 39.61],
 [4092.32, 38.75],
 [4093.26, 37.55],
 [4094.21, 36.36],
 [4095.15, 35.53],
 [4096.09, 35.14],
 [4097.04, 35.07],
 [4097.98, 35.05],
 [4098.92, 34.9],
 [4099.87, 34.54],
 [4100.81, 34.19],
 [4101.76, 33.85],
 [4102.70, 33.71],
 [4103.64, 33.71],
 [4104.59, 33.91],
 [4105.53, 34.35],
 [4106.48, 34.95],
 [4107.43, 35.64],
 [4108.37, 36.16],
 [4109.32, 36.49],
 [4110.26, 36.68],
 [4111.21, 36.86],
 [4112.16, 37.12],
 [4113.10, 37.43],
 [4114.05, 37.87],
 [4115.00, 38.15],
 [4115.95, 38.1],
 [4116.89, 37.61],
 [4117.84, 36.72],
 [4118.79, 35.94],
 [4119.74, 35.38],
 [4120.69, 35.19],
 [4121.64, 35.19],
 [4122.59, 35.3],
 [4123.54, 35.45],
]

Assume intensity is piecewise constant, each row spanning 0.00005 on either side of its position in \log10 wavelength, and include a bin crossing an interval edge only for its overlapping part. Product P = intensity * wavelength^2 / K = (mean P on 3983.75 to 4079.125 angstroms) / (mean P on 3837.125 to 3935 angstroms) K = 1.94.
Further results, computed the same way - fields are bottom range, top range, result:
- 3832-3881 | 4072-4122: 2.42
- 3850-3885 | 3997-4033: 2.21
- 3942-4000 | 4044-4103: 1.52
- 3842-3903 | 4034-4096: 2.07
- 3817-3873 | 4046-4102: 2.56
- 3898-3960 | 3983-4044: 1.75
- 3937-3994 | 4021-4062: 1.61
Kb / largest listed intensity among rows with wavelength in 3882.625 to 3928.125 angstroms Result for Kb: 26.11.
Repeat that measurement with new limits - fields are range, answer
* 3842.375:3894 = 24.52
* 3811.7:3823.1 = 21.38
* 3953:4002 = 36.94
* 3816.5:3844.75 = 18.31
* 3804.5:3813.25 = 22.64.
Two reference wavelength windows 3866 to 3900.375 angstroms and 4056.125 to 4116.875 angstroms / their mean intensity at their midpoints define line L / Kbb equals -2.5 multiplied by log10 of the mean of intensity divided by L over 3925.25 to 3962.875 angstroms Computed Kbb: 0.30 mag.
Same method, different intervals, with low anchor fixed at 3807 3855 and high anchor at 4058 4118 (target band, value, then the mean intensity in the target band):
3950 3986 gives 0.230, 21.8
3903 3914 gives -0.128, 25.1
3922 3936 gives 0.463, 15.5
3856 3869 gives 0.106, 17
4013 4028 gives -0.218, 37.8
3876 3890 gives 0.067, 19.1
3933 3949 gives 0.431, 16.7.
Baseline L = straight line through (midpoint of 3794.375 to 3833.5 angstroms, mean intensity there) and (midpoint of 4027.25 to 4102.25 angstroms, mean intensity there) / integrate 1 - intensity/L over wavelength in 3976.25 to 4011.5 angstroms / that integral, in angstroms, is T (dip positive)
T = -2.9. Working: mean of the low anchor 17.5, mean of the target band 33.2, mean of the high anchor 35.8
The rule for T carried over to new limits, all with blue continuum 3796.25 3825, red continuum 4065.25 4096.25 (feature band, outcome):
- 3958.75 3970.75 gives 5.77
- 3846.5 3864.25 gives 3.79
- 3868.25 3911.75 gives 5.06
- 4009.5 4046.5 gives -3.57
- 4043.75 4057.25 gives -0.23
